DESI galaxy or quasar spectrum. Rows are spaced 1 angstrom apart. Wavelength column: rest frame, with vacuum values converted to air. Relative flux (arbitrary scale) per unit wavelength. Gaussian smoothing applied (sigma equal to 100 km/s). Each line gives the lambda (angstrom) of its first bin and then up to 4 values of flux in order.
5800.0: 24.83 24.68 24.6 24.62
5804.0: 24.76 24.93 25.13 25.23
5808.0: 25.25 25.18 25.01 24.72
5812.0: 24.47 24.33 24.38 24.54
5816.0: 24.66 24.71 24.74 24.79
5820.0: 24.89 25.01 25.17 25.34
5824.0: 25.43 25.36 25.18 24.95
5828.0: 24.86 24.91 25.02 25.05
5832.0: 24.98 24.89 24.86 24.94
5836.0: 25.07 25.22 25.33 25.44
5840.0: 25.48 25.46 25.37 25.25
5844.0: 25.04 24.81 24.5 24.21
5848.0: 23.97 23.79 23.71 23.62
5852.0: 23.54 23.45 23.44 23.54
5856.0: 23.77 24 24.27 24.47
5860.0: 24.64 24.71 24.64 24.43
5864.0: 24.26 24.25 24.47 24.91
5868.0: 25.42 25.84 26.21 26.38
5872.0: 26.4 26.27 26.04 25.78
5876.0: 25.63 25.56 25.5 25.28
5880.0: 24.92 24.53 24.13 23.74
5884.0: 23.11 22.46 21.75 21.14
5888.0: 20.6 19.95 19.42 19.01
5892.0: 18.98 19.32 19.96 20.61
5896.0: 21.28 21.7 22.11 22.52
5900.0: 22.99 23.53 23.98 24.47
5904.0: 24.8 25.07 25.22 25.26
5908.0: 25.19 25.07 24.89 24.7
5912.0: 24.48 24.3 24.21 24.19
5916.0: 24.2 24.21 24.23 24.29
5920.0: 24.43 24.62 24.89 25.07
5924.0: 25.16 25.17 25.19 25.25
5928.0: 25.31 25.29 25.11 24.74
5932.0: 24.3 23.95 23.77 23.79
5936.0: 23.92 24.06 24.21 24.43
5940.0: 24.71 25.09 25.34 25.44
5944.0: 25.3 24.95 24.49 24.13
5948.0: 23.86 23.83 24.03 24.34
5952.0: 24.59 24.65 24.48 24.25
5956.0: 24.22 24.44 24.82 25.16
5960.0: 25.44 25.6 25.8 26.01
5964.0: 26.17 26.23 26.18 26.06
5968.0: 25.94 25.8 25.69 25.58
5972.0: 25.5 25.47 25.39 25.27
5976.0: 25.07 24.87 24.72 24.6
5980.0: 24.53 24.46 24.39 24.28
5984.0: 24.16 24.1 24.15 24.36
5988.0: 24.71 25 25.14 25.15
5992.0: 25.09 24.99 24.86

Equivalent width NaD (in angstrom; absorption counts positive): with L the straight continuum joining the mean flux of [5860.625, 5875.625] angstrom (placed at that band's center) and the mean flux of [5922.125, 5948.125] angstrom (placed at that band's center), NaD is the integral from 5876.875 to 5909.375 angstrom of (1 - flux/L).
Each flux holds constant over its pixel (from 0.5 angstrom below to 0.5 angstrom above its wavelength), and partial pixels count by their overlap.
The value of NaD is 3.0 angstrom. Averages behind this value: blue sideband 25.3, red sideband 24.7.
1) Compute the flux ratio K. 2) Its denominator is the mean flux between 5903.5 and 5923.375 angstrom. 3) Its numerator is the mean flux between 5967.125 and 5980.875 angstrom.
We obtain 1.02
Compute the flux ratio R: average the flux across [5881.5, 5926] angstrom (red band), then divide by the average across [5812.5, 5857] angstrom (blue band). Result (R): 0.94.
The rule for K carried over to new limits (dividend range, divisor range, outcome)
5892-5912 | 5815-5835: 0.93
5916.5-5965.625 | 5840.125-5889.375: 1.02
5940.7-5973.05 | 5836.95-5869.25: 1.02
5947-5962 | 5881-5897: 1.16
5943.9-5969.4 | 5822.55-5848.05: 1.00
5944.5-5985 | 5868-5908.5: 1.07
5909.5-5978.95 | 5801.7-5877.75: 1.00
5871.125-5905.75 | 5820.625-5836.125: 0.92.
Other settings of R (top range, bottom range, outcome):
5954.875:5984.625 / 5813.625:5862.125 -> 1.02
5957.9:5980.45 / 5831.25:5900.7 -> 1.07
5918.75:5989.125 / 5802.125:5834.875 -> 1.00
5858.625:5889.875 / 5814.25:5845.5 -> 0.97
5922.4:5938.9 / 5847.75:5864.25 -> 1.03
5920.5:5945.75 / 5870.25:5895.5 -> 1.07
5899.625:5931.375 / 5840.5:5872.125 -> 1.00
